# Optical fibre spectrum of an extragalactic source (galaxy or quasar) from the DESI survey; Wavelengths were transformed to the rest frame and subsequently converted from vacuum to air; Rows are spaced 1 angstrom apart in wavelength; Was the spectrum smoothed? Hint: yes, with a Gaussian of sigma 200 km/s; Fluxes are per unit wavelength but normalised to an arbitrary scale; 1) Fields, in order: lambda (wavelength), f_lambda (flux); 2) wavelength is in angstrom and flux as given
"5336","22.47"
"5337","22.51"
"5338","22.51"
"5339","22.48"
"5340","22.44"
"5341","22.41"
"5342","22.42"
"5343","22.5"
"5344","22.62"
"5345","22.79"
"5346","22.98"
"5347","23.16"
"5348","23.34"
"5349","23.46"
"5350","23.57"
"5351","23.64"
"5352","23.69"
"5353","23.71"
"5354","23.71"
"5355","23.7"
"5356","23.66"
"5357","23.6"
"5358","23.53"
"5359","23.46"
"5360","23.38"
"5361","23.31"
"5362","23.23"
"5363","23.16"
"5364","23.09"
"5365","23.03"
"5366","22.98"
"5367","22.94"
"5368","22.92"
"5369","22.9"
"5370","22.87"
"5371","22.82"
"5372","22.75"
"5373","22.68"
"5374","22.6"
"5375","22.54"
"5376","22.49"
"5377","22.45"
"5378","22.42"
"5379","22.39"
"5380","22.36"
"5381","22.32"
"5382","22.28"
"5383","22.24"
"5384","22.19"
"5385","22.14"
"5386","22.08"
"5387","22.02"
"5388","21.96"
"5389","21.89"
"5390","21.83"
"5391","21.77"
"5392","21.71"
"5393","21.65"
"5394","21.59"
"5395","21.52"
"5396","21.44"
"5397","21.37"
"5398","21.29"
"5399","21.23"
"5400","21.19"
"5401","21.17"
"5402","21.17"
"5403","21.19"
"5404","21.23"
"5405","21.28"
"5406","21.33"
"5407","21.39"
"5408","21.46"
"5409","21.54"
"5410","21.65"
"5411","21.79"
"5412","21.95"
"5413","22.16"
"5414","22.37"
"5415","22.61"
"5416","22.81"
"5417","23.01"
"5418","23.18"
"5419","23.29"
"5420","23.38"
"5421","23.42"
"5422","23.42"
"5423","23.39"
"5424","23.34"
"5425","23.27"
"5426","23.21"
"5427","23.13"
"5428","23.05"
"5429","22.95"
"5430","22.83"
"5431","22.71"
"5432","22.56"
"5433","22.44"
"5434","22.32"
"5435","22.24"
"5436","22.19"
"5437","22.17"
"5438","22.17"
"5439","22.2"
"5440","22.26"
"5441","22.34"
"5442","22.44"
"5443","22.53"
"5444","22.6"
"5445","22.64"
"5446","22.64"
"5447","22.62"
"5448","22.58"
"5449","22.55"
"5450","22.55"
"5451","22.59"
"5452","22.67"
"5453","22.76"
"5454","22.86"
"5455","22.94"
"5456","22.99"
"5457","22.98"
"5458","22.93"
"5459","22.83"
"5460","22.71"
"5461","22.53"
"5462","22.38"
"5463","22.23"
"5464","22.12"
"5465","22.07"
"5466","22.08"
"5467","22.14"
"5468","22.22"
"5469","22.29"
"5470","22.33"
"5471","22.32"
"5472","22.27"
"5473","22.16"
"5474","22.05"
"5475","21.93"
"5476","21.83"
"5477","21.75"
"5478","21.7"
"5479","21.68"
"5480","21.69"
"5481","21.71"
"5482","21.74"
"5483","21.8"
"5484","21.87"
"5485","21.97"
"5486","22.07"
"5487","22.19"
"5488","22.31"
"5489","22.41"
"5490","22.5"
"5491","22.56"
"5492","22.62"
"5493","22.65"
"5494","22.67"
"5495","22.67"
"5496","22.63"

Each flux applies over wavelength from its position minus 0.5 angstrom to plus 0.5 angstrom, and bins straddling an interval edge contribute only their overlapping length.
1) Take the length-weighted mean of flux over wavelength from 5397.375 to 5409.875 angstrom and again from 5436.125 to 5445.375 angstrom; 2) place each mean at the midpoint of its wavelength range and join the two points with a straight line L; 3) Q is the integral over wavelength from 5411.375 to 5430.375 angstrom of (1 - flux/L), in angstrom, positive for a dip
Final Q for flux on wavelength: -1.0 angstrom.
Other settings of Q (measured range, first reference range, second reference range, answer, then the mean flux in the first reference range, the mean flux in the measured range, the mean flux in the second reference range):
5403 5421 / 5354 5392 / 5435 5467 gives 0.4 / 22.7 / 22.2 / 22.5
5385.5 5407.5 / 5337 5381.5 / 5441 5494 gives 1.2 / 23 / 21.5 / 22.3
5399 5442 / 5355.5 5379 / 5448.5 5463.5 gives 0.9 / 23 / 22.3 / 22.7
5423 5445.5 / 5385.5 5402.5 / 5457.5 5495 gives -0.8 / 21.6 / 22.6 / 22.2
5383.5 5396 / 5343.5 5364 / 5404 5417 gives 0.3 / 23.4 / 21.8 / 21.9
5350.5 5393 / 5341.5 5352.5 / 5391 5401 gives -0.9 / 23.1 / 22.8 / 21.4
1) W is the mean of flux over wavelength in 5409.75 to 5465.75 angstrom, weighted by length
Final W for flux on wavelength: 22.7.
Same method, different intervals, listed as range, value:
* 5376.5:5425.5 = 22.1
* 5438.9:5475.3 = 22.5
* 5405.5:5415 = 21.8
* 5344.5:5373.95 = 23.2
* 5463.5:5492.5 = 22.1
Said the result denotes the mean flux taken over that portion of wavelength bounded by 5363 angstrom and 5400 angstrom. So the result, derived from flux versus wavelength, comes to 22.2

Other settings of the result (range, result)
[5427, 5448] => 22.5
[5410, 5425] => 22.8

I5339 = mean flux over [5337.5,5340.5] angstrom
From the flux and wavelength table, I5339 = 22.5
